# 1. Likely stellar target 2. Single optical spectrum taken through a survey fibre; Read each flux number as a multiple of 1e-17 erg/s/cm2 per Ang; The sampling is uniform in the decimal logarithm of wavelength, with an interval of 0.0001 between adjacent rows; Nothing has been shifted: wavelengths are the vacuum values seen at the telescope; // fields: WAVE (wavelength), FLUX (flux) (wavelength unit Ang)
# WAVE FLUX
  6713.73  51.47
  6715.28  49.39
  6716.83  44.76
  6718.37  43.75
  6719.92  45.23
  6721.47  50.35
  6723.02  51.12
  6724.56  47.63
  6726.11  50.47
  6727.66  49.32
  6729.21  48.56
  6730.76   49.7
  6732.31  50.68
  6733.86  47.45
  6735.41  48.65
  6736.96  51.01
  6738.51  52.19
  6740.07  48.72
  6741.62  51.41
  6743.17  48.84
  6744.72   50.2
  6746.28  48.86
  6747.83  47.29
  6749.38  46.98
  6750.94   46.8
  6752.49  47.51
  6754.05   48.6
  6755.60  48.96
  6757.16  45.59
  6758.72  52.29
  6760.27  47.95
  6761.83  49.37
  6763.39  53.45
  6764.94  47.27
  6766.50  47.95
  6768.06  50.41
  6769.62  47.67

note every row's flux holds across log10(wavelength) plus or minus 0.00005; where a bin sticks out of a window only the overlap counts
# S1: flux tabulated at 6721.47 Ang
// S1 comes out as 50.35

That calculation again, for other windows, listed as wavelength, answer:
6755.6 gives 48.96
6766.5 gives 47.95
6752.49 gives 47.51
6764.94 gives 47.27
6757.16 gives 45.59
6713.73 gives 51.47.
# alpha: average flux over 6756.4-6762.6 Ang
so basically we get 48.8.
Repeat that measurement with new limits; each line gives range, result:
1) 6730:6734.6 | 49.3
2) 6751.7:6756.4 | 48.3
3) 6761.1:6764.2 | 51.5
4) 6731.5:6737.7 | 49.5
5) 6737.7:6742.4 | 50.7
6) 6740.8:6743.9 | 50.2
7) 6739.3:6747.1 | 49.6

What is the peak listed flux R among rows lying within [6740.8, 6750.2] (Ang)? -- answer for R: 51.41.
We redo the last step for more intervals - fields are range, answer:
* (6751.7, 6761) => 52.29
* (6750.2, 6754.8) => 48.6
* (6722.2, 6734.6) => 51.12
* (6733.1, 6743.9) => 52.19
